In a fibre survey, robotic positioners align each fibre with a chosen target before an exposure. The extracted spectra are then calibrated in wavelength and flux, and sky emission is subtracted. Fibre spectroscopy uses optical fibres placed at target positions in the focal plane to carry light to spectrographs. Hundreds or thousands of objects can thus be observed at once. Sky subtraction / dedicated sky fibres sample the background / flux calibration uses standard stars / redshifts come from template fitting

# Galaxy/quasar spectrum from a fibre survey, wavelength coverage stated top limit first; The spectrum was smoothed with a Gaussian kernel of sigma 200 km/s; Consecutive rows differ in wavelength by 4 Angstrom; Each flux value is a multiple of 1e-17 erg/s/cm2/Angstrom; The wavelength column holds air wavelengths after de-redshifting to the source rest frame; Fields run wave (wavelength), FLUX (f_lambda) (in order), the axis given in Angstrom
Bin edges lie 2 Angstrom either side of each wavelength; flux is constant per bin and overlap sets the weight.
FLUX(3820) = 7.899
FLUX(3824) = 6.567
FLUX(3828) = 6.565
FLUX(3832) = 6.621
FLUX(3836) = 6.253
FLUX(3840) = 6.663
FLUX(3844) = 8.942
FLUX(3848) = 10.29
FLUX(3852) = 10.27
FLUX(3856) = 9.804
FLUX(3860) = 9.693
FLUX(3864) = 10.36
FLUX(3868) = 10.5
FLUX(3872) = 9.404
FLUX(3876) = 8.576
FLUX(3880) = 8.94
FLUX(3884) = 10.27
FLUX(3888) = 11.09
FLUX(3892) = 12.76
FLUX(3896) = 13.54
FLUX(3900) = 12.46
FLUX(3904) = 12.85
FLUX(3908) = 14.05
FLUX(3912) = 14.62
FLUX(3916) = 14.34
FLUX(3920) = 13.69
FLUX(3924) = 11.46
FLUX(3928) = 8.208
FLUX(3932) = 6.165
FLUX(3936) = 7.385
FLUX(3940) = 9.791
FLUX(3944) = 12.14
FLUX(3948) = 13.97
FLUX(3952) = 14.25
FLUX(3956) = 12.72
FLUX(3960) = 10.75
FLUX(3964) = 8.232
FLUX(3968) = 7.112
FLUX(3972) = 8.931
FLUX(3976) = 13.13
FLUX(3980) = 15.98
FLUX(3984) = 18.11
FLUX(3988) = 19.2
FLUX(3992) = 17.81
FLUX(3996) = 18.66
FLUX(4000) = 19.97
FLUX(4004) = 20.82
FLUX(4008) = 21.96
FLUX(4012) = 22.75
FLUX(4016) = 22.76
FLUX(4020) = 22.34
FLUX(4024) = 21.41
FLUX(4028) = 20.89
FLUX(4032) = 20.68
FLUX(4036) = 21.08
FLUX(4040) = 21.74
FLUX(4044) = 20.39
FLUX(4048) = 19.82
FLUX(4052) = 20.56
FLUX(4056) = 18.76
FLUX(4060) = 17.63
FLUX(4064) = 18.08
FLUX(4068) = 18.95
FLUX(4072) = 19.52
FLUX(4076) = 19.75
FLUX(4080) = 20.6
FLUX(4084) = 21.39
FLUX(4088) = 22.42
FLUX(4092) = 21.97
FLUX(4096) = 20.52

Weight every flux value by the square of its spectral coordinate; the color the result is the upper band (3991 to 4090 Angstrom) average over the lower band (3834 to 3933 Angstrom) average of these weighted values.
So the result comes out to 2.1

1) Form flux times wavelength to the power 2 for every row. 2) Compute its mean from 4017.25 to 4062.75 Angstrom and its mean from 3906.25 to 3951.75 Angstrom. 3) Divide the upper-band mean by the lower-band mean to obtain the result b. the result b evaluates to 1.88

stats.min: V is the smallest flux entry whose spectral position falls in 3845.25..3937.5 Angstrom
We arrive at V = 6.165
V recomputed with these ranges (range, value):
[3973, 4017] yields 13.13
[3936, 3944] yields 7.385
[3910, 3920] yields 13.69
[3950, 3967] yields 8.232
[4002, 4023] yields 20.82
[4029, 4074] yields 17.63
